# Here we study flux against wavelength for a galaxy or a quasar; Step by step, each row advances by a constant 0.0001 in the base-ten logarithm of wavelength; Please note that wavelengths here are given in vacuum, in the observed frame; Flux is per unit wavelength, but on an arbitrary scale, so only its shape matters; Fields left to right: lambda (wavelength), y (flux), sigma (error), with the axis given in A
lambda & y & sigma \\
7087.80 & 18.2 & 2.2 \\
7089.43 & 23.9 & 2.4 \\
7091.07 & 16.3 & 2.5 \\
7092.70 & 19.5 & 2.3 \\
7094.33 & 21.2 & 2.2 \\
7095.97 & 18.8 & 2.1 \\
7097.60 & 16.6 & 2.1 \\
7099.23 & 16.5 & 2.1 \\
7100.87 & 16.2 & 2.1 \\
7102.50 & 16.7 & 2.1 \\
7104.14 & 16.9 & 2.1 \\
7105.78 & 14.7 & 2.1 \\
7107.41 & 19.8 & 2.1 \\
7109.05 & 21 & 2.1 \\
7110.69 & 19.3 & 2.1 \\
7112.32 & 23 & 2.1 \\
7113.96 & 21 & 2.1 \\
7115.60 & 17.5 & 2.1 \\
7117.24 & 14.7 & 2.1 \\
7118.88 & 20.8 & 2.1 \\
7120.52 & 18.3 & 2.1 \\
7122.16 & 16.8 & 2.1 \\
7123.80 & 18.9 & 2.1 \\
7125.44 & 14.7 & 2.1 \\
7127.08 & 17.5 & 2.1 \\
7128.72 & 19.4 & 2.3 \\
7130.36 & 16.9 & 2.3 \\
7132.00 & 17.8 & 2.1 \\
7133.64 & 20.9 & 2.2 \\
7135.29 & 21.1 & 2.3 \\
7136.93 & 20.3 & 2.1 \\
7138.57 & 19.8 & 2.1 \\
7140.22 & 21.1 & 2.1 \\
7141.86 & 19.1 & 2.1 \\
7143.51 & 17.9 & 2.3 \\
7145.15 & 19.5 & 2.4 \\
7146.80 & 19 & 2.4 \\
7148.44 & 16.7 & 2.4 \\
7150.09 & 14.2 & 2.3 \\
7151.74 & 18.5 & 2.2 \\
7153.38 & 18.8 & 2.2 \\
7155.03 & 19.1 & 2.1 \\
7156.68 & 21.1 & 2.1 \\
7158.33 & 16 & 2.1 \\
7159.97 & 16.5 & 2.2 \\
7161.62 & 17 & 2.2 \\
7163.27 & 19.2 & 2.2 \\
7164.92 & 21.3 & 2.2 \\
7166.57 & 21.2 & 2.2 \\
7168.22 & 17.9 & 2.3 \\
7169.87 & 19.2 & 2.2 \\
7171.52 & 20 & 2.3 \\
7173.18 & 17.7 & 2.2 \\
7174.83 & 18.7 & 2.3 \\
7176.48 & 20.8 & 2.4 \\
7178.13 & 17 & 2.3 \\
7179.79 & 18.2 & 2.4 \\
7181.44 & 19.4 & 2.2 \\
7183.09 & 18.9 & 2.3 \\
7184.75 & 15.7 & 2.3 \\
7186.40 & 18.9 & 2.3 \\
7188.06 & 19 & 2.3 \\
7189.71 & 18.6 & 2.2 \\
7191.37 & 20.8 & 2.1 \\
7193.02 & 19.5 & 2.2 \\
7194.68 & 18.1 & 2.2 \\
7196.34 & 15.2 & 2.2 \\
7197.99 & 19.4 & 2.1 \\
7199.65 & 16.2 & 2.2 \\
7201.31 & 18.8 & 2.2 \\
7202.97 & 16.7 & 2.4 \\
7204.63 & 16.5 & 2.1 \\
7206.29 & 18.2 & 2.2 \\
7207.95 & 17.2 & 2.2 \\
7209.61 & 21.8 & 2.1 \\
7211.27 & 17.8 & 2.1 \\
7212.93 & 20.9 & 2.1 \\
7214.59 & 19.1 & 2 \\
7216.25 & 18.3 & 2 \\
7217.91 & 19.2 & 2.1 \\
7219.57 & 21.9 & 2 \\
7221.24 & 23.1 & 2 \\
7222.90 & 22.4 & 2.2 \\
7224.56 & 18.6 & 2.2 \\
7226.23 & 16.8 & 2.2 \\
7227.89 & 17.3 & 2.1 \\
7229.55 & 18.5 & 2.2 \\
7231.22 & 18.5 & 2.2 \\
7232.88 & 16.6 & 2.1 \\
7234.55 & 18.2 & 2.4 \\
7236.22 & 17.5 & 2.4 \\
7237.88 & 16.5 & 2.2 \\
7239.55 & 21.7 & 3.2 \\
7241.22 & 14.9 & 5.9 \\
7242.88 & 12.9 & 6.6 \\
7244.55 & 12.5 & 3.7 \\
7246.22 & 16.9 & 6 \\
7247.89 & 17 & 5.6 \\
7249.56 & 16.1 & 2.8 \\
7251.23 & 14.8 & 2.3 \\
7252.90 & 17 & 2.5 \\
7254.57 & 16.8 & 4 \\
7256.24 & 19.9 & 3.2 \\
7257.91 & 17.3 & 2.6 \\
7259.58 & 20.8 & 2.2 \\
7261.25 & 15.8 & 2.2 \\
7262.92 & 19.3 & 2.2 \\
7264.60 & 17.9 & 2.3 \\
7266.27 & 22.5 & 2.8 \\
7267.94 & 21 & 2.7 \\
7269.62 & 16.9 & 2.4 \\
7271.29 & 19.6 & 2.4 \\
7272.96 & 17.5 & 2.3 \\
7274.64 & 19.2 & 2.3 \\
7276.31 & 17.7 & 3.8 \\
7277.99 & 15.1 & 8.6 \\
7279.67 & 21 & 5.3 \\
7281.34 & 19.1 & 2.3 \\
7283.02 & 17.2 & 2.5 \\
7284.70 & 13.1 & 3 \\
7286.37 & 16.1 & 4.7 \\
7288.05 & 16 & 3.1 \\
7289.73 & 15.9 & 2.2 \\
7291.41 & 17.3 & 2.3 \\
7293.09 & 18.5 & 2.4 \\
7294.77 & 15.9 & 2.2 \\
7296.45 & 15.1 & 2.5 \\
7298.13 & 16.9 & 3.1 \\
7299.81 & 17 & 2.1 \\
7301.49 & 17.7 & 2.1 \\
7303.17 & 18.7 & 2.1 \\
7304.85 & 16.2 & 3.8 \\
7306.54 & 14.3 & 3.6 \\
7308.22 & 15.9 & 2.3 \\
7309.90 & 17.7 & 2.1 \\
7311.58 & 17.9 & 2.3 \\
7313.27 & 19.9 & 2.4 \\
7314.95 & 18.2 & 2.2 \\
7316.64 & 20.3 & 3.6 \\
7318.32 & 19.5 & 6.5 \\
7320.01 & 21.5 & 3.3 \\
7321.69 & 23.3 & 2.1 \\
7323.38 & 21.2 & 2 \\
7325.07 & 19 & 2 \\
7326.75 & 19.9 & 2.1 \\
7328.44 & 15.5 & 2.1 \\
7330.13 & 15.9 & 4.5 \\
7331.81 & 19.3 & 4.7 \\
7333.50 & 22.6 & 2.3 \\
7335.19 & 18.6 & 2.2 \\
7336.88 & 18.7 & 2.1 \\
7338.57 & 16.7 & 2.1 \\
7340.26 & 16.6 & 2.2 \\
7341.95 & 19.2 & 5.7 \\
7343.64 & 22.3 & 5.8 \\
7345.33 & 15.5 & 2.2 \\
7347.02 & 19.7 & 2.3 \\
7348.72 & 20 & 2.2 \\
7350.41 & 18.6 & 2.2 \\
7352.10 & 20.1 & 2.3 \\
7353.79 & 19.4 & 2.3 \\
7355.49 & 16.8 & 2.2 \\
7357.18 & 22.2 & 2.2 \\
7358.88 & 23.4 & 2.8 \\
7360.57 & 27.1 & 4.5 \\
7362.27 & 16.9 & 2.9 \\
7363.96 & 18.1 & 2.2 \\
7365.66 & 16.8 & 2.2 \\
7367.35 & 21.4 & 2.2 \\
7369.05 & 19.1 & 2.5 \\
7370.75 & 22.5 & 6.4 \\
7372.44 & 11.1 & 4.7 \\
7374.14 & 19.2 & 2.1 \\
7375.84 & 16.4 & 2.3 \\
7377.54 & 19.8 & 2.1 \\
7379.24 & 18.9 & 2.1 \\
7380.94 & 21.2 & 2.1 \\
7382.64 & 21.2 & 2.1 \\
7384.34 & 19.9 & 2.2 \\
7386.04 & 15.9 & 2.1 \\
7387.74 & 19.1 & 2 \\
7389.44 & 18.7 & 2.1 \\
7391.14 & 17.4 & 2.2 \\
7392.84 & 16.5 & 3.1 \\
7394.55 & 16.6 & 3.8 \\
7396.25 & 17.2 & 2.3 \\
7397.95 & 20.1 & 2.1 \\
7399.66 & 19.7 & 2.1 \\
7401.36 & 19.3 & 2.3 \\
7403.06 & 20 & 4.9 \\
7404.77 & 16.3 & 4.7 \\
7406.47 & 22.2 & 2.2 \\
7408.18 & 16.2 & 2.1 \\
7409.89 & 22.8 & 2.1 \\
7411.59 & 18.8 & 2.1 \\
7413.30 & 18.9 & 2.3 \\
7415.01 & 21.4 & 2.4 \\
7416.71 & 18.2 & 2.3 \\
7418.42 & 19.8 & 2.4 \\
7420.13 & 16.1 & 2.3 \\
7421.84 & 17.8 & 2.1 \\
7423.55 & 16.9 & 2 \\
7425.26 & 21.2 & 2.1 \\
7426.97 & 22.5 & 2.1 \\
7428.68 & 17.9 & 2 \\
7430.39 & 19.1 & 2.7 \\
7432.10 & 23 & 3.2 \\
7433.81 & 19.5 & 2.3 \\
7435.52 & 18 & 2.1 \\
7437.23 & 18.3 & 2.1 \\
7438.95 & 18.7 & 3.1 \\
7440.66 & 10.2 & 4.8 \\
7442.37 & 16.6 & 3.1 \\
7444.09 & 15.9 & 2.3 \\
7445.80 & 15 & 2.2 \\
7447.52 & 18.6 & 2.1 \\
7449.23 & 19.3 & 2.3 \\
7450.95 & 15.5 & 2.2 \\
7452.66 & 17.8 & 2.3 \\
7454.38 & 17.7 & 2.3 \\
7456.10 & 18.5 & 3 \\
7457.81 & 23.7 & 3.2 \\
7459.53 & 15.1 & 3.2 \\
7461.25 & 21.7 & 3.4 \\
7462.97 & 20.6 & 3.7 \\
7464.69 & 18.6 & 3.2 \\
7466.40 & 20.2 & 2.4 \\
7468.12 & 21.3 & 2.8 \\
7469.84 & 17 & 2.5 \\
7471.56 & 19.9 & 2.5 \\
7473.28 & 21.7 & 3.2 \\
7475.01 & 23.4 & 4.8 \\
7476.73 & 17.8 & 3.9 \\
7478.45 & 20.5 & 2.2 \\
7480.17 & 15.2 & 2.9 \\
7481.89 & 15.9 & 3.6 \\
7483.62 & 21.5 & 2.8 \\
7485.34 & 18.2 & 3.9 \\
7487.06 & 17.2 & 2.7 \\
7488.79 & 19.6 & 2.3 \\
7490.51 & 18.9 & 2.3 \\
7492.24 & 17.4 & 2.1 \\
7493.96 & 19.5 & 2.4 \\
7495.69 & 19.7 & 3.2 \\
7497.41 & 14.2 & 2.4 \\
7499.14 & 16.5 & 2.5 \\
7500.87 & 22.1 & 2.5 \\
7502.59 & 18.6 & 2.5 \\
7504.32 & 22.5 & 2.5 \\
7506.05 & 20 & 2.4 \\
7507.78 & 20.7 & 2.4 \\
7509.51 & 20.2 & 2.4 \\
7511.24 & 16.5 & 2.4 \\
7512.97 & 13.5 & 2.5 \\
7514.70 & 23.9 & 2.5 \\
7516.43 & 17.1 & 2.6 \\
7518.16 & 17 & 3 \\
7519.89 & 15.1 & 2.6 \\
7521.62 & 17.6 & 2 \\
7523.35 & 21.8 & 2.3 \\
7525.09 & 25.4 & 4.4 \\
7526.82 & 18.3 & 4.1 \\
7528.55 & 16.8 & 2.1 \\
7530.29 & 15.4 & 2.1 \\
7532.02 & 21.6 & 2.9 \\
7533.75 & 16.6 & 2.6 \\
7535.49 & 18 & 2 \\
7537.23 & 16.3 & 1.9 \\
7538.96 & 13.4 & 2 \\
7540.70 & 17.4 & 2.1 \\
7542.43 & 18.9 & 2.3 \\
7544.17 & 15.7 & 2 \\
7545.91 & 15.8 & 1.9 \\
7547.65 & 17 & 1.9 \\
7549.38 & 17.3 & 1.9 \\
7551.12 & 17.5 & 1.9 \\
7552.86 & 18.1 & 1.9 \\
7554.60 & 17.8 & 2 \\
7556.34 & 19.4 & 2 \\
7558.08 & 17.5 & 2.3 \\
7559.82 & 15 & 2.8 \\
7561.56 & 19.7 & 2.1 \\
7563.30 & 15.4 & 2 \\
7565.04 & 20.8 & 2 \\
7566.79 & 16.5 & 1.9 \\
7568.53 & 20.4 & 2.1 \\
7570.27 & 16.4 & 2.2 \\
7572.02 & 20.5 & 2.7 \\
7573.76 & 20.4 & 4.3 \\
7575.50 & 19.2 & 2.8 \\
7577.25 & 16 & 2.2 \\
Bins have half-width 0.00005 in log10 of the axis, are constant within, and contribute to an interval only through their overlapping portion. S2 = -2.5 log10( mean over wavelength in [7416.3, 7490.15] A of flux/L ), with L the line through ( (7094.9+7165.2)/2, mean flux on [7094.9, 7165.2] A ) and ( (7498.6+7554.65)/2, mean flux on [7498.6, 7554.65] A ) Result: -0.02 mag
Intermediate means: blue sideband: 18.4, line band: 18.6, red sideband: 18.2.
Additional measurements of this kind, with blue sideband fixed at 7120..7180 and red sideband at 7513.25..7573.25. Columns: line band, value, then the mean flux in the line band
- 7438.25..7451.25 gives 0.12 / 16.2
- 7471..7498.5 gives -0.04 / 18.8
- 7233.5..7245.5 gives 0.13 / 16.3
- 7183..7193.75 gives -0.01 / 18.8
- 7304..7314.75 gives 0.08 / 17.1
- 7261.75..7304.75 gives 0.04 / 17.6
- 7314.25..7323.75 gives -0.13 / 20.7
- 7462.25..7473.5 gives -0.10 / 19.8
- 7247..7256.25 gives 0.11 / 16.7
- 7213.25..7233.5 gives -0.05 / 19.3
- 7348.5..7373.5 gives -0.07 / 19.6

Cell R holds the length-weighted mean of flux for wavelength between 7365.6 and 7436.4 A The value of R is 18.9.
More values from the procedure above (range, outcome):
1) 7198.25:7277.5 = 18.1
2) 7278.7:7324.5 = 17.8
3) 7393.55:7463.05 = 18.6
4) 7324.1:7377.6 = 19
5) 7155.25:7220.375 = 18.7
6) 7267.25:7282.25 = 18.5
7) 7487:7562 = 18.1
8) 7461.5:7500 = 18.9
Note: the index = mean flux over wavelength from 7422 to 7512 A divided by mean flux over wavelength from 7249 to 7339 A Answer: 1.0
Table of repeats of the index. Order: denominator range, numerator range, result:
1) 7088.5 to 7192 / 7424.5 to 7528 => 1.01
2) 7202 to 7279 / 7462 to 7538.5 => 1.04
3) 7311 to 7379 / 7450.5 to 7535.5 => 0.98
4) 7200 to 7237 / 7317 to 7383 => 1.03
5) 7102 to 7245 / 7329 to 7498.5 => 1.02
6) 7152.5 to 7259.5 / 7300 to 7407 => 1.03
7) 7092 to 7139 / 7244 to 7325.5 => 0.96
